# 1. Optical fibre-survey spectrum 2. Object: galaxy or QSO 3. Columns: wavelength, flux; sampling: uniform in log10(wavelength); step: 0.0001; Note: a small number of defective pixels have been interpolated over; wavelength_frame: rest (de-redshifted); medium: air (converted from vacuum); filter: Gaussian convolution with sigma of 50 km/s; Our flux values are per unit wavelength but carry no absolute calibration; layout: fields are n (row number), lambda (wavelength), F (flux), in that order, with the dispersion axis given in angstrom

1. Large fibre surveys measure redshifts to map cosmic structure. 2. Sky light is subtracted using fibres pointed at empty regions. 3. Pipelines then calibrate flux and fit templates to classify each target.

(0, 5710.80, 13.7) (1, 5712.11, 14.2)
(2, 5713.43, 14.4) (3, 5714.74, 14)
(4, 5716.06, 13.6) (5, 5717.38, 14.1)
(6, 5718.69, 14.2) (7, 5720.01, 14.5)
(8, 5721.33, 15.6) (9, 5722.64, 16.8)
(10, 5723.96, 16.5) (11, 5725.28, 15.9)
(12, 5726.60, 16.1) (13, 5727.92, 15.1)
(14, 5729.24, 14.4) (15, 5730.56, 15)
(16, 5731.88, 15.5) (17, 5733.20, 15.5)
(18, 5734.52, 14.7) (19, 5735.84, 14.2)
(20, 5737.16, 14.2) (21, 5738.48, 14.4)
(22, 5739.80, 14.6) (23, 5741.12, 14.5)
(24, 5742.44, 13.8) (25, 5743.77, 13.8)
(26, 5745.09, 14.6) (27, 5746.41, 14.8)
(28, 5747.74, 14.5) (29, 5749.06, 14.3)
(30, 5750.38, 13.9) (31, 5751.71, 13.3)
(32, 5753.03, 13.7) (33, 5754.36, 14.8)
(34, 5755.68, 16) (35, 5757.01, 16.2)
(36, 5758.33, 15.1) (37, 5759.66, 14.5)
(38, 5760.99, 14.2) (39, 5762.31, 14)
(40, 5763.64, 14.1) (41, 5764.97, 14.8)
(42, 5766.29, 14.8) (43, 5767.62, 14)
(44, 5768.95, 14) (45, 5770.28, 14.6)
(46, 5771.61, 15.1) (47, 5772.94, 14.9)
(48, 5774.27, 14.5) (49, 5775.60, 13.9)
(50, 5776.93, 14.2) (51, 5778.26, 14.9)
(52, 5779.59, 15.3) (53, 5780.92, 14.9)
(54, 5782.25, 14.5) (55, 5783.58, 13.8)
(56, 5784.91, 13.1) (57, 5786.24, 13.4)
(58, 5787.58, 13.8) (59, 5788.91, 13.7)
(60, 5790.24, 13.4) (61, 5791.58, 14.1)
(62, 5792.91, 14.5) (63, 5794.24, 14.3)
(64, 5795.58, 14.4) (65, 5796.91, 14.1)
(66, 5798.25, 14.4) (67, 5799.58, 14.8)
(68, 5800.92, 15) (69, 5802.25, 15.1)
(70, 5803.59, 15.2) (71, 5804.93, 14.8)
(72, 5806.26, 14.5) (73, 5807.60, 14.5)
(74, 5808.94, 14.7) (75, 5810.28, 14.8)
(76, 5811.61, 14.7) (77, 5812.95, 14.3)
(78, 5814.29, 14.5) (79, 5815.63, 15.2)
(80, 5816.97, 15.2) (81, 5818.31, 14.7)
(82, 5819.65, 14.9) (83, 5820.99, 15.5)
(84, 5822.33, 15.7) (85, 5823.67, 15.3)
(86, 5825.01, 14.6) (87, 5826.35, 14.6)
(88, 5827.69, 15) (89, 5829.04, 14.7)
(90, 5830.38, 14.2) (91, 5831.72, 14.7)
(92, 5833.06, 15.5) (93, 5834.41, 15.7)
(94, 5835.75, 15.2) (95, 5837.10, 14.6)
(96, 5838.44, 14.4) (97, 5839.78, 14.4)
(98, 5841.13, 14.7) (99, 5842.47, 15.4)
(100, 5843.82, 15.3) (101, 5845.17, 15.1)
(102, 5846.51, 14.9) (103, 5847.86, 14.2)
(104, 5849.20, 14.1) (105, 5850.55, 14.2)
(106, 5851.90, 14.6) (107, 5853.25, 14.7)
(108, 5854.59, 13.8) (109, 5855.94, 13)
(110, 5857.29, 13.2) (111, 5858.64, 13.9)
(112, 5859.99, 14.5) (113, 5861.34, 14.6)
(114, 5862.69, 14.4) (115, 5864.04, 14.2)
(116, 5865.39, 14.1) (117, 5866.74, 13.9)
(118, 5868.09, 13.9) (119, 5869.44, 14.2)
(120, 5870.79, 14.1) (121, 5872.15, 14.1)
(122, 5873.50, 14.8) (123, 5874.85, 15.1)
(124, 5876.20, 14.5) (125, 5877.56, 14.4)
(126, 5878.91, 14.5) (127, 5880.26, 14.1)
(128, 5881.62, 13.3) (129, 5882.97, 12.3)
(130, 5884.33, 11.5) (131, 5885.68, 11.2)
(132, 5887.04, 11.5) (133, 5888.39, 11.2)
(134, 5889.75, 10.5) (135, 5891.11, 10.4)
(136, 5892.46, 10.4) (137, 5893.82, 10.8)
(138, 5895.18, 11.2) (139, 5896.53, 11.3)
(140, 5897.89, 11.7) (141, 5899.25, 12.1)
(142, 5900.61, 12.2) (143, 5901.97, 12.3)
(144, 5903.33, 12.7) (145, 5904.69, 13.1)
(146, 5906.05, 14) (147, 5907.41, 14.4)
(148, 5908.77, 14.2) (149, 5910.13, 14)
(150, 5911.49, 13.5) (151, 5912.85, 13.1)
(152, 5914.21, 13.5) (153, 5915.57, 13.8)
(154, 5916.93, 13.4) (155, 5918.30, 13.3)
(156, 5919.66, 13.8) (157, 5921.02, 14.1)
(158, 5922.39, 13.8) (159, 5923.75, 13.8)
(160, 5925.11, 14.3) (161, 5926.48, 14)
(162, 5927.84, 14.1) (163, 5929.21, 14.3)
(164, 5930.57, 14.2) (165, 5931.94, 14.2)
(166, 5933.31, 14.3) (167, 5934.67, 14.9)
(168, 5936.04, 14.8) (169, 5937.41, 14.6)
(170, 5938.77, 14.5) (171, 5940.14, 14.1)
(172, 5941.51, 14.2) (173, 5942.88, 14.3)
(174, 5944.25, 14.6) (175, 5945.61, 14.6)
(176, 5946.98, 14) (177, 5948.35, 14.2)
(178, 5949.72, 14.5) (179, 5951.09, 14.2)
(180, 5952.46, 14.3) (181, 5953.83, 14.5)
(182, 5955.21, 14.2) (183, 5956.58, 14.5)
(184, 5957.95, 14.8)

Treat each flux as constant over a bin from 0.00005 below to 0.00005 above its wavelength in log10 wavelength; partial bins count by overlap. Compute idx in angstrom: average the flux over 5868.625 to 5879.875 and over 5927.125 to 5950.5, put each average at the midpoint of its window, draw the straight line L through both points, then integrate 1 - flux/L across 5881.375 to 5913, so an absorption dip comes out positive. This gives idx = 4.93 angstrom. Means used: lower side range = 14.5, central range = 12.2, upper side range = 14.4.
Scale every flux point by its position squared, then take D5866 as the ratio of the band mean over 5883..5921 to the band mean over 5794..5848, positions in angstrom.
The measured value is 0.86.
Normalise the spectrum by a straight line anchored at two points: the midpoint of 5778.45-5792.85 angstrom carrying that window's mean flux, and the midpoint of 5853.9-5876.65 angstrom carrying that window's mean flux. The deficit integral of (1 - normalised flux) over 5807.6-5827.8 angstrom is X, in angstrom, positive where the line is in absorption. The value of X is -1.2 angstrom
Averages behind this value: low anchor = 14.1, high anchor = 14.1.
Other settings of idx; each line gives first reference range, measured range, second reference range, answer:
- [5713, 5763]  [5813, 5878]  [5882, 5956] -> -3.28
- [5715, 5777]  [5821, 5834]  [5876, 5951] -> -0.88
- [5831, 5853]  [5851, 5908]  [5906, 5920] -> 4.53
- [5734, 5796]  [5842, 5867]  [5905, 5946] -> -0.20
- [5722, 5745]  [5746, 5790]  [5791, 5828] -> 1.44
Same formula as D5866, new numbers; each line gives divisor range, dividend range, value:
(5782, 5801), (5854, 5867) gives 1.02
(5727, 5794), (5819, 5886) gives 1.03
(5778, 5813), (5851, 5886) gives 0.99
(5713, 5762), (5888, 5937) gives 0.95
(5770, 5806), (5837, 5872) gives 1.02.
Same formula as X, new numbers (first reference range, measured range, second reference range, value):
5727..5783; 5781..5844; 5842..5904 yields -3.09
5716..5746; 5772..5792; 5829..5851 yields 0.90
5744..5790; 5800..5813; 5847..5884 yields -0.46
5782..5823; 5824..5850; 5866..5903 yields -2.06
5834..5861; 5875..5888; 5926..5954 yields 1.23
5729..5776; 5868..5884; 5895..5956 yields -0.07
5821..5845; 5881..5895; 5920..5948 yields 3.16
